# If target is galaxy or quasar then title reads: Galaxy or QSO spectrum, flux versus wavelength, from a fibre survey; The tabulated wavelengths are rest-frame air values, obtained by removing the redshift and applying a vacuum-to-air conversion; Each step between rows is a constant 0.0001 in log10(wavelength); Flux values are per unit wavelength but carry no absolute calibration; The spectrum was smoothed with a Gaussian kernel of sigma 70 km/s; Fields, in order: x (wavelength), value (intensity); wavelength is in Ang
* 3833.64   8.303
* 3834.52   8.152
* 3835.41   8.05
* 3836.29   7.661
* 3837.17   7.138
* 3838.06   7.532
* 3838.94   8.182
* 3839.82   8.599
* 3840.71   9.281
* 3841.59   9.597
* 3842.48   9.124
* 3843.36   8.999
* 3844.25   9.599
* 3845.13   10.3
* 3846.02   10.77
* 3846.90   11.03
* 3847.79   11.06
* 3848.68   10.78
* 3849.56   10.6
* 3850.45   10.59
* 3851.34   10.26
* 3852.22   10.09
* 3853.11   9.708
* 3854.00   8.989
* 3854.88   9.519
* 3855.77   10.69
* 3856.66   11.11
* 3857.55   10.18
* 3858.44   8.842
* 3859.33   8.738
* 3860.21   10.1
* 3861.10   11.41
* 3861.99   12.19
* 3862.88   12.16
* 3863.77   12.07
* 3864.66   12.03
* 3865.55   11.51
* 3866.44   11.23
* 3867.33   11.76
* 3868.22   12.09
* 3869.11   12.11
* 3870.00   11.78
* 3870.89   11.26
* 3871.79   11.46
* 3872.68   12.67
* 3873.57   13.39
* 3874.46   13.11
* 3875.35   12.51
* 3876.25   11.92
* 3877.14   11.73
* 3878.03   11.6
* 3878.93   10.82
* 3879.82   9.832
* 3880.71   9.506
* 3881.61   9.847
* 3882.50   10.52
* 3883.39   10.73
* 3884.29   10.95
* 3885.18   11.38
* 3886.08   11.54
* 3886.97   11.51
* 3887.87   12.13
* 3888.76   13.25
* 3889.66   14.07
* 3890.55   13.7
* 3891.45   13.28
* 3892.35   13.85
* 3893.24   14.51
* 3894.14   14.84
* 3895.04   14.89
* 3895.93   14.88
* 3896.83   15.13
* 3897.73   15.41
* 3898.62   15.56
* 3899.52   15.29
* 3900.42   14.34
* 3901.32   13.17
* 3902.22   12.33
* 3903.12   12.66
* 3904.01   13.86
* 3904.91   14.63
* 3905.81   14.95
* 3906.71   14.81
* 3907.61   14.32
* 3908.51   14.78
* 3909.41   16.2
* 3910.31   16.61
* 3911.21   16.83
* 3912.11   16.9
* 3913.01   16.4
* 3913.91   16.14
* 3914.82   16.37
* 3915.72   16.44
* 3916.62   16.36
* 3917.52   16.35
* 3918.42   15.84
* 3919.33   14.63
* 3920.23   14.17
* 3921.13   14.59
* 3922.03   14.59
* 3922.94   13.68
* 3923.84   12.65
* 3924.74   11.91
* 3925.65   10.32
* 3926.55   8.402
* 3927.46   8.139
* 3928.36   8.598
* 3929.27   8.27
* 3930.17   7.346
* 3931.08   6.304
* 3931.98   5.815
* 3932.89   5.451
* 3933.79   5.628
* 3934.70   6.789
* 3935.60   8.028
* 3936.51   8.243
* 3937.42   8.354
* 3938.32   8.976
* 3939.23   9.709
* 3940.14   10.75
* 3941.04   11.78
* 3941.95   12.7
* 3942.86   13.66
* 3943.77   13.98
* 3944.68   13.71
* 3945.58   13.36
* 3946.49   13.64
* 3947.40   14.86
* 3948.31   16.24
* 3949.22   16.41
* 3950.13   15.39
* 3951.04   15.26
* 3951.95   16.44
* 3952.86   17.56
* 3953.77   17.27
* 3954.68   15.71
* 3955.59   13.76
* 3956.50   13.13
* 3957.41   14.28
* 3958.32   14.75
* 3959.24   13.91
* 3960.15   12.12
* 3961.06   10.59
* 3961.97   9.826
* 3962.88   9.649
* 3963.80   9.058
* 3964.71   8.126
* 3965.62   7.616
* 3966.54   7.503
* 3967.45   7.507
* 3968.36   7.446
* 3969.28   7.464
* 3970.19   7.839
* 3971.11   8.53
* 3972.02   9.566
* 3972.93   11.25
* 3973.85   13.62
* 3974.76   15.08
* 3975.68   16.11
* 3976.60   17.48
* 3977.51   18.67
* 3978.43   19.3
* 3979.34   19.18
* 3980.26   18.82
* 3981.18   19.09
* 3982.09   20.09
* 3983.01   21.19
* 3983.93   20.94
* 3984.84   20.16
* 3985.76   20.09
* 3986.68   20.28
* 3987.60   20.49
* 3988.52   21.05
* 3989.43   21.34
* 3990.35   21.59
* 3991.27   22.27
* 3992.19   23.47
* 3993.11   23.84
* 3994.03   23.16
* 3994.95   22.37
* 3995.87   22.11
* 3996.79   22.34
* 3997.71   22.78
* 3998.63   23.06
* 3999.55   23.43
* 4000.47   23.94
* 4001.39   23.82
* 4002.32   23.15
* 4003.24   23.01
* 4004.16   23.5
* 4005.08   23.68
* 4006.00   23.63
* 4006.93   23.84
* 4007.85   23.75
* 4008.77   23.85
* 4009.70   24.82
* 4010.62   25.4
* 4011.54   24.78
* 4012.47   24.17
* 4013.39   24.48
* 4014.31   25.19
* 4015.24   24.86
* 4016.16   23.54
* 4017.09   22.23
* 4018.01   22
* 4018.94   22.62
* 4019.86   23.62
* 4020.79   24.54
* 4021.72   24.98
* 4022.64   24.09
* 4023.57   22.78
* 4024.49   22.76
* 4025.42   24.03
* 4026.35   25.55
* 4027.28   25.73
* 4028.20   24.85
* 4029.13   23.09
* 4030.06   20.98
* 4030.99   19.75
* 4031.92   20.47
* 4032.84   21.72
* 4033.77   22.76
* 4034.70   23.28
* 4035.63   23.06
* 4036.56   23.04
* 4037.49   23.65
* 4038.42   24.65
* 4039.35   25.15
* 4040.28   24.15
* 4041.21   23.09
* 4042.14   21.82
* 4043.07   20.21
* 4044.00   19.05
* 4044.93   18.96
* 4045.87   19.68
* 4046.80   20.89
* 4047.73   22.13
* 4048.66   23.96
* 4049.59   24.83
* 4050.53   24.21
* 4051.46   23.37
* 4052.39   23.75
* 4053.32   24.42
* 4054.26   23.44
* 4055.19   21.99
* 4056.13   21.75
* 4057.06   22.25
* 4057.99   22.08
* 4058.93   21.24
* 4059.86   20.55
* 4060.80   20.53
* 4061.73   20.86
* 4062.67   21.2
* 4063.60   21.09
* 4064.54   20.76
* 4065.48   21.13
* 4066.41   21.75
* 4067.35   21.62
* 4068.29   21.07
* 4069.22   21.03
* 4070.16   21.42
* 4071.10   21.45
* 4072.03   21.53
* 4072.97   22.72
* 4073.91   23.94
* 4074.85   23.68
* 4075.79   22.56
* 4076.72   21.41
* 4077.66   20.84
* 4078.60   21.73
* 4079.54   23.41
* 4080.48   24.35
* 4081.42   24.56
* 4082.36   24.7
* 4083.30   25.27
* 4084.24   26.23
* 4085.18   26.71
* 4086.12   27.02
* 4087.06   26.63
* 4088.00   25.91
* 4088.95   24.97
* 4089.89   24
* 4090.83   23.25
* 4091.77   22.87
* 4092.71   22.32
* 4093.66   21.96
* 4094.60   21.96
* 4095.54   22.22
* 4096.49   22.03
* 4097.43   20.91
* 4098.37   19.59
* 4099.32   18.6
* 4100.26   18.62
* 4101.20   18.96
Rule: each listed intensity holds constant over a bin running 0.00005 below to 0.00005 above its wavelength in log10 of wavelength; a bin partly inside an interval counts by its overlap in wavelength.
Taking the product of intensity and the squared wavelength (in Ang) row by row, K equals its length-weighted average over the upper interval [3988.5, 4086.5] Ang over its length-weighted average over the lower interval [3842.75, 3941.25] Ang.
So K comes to 2.1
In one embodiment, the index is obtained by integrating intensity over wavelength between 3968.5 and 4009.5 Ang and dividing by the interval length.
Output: 19.8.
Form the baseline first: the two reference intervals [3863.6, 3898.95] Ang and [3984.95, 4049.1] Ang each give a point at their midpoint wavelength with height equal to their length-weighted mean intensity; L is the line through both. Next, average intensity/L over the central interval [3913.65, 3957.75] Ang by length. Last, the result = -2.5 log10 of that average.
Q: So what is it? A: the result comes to 0.32 mag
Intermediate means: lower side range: 12.4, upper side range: 22.9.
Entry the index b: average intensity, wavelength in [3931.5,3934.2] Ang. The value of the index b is 5.65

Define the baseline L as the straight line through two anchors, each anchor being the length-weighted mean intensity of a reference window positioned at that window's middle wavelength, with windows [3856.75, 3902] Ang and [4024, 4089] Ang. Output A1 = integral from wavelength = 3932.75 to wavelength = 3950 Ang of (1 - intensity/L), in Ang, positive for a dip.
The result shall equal 5.0 Ang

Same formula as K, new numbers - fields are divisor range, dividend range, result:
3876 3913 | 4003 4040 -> 1.87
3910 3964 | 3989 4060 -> 1.91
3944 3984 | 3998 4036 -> 1.75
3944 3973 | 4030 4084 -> 1.92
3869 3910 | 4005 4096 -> 1.92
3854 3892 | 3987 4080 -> 2.15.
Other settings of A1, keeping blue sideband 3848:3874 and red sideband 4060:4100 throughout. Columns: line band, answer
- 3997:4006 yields -2.4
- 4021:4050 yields -3.6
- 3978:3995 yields -3.2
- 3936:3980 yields 9.4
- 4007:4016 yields -2.6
